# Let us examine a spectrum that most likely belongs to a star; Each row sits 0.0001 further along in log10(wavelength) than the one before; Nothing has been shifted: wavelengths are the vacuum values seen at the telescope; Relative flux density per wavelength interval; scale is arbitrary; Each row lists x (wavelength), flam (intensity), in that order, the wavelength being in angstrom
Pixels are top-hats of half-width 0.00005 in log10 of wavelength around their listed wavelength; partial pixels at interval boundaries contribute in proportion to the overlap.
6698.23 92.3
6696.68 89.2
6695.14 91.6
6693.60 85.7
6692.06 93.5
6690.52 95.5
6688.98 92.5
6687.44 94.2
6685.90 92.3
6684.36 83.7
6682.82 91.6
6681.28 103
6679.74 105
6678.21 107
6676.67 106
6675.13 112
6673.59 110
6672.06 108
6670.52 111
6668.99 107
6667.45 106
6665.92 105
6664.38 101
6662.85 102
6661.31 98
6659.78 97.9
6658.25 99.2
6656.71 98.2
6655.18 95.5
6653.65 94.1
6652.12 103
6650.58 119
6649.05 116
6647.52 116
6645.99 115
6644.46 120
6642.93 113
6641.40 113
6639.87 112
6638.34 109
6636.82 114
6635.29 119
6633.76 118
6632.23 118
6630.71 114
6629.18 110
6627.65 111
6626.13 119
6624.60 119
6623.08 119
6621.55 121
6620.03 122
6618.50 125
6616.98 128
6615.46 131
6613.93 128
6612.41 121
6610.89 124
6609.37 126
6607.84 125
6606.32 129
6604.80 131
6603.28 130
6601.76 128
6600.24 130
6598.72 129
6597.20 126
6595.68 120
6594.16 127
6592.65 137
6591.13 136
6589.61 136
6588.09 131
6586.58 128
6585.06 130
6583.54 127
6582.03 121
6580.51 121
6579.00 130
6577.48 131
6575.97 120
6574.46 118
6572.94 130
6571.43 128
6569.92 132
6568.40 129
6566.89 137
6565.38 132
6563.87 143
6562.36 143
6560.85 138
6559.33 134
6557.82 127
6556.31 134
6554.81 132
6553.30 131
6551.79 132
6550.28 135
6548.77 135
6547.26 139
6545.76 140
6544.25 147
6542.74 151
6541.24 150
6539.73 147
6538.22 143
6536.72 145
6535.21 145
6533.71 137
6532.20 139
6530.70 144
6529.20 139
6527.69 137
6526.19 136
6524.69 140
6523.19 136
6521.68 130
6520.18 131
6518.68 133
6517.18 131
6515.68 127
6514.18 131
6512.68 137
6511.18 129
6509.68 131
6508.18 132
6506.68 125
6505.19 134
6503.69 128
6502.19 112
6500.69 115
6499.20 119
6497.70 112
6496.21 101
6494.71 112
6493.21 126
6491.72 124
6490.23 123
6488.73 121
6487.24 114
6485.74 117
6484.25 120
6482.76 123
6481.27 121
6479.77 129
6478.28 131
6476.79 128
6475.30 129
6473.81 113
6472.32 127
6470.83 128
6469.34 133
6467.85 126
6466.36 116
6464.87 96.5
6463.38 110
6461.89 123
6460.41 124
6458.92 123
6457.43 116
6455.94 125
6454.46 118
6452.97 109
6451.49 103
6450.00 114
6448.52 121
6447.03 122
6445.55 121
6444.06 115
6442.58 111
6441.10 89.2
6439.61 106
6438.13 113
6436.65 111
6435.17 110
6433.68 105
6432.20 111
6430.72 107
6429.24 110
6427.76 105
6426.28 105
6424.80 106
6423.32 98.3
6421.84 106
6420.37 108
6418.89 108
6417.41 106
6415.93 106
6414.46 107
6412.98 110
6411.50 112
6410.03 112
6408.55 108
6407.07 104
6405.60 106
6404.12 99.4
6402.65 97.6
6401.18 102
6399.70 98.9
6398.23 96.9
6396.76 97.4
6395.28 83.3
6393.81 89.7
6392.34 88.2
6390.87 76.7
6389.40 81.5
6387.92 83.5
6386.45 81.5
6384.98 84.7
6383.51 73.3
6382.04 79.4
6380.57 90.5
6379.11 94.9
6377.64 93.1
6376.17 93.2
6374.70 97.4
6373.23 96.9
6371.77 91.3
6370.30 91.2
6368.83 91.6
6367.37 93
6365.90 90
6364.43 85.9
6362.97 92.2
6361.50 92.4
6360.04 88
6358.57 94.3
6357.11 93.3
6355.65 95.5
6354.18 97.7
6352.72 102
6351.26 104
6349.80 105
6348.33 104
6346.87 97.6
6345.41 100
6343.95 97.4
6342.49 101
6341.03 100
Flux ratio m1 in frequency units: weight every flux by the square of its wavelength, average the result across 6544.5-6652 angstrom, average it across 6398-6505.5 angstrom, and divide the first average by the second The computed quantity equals 1.2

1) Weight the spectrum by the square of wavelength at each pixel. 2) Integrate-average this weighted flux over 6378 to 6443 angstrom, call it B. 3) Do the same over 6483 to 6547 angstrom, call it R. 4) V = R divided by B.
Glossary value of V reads 1.4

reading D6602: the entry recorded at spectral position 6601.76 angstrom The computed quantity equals 128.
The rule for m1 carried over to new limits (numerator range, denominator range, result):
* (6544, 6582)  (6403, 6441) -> 1.29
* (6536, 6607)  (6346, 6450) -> 1.41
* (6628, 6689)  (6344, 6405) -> 1.26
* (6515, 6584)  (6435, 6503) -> 1.18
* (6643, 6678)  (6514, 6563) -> 0.80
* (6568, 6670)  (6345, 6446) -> 1.29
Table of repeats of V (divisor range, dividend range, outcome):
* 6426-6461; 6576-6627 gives 1.18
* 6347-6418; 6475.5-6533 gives 1.39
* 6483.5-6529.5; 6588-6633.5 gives 1.02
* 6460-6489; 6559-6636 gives 1.08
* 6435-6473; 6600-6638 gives 1.11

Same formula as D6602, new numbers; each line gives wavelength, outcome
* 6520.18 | 131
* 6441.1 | 89.2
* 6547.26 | 139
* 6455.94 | 125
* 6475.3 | 129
